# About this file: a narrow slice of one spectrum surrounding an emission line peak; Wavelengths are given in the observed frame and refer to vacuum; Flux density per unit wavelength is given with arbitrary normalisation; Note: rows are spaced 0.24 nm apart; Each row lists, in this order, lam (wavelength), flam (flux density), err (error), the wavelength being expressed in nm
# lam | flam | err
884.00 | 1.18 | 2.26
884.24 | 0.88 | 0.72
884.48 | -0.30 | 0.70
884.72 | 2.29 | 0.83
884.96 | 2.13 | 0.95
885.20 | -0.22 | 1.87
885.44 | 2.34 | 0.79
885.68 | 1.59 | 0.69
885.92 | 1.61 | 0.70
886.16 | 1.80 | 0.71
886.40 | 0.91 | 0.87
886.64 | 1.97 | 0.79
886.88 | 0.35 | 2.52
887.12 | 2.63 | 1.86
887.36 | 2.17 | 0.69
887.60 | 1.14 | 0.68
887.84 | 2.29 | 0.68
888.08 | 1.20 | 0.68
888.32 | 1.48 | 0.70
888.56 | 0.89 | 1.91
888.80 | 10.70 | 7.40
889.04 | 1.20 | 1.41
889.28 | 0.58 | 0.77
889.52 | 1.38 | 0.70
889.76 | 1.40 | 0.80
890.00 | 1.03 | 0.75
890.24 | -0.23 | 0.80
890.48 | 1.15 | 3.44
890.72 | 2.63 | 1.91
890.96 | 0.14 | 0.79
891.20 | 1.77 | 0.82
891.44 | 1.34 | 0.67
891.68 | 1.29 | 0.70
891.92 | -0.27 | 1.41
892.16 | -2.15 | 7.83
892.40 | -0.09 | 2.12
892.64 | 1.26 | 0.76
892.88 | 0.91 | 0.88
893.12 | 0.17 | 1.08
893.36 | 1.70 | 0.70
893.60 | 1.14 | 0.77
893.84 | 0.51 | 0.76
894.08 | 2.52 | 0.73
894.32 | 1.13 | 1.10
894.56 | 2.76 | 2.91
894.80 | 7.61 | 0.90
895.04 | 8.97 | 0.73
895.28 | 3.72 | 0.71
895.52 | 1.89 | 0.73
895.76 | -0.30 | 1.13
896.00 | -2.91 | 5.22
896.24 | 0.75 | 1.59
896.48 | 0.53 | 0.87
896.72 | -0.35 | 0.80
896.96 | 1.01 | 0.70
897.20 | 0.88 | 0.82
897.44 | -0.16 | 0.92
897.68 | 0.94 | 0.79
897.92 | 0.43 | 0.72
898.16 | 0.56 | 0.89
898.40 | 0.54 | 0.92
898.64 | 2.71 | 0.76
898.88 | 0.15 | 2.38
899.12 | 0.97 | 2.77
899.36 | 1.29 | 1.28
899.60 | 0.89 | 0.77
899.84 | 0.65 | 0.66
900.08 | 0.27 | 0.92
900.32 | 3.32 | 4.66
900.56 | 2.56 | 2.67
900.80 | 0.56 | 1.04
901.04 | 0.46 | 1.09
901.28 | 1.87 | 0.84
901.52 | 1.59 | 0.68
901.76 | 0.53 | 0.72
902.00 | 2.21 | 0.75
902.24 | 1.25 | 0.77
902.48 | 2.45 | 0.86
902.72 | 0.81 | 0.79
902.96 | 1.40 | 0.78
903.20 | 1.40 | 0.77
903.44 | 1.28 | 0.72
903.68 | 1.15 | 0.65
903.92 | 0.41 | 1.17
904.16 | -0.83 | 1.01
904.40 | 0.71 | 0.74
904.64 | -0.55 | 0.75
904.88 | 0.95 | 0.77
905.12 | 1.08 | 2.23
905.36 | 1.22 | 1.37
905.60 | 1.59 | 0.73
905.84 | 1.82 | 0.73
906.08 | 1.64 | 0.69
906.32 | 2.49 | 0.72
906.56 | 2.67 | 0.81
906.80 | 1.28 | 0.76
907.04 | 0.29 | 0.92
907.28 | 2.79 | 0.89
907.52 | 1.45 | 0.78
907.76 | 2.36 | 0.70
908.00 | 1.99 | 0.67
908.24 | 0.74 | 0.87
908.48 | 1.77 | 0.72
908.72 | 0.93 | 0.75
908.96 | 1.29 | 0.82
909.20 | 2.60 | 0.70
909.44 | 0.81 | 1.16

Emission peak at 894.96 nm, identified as Hbeta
